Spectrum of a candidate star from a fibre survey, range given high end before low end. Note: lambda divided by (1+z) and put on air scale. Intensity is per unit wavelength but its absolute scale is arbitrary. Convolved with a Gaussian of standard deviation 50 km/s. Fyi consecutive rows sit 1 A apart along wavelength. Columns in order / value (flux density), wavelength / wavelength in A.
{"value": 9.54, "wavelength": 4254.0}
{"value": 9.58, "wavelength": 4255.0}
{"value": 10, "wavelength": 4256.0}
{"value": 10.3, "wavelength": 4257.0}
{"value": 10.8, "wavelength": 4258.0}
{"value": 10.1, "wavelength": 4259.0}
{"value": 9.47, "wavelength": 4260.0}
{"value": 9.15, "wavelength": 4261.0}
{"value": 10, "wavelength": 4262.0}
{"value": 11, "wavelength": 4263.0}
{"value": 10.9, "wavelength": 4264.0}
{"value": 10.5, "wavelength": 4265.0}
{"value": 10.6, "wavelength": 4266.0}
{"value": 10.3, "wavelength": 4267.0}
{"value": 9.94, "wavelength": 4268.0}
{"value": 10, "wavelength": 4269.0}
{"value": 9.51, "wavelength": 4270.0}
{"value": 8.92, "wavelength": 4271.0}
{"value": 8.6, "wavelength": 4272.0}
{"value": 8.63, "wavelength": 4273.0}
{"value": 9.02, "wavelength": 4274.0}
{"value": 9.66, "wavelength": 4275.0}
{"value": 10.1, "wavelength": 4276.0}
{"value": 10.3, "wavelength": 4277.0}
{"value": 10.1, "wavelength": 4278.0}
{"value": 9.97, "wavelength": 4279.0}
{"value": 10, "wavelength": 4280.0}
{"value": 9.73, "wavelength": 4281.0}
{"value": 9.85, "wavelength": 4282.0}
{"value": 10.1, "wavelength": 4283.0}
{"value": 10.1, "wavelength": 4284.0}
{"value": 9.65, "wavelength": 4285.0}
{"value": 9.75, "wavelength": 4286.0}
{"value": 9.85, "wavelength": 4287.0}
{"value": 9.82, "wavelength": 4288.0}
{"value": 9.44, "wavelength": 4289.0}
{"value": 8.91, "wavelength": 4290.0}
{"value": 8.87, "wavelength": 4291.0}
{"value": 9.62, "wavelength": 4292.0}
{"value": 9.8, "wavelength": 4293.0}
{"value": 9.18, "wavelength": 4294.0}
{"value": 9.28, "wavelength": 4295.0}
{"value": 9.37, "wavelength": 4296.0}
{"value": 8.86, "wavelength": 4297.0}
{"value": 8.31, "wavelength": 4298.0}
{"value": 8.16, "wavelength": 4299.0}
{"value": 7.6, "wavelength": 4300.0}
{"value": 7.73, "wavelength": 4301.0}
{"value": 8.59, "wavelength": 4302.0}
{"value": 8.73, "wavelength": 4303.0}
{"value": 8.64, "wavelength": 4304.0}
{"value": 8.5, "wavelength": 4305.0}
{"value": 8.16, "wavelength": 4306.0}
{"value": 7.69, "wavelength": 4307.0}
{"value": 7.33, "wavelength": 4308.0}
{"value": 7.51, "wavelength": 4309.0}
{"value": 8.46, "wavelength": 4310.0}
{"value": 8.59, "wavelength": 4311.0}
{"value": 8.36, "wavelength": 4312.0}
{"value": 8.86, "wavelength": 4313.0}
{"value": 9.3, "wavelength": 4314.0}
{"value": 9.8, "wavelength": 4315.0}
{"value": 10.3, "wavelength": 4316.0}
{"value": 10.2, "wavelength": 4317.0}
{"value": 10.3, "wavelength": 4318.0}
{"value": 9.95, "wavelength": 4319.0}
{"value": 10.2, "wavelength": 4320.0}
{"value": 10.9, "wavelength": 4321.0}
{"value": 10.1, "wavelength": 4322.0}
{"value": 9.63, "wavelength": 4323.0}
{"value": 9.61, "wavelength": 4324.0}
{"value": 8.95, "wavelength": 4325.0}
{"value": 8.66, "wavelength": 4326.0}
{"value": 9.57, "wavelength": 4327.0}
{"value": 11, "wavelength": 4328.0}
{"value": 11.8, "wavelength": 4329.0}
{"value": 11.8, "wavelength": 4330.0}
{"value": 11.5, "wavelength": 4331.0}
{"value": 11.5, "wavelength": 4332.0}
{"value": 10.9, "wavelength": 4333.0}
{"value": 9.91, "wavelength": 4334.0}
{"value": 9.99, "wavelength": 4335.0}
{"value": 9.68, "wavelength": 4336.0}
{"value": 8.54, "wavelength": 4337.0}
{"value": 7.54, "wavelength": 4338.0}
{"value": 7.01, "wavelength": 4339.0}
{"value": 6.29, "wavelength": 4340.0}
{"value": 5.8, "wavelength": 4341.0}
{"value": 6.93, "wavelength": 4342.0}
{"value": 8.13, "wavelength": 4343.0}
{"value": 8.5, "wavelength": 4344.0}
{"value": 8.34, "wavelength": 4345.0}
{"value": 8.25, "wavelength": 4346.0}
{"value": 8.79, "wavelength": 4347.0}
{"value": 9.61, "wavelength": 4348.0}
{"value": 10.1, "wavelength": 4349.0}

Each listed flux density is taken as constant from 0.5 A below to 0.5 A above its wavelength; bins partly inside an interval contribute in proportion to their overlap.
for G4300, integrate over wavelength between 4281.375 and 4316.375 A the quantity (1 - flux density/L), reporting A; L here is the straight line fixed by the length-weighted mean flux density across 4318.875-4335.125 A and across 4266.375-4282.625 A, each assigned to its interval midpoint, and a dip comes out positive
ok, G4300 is 3.67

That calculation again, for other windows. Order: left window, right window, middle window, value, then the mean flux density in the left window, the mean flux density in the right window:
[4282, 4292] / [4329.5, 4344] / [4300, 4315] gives 1.6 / 9.62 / 8.95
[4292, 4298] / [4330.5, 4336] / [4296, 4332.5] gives 2.5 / 9.24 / 10.7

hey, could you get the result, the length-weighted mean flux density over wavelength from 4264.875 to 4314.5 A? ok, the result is 9.17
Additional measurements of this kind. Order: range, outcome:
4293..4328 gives 9.02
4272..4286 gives 9.74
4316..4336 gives 10.3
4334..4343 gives 7.87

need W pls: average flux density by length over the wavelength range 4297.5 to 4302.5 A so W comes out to 8.08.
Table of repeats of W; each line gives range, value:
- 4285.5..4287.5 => 9.8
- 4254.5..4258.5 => 10.2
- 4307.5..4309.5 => 7.42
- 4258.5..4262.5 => 9.68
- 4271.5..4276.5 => 9.2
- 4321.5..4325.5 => 9.57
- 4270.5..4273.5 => 8.72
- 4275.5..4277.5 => 10.2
